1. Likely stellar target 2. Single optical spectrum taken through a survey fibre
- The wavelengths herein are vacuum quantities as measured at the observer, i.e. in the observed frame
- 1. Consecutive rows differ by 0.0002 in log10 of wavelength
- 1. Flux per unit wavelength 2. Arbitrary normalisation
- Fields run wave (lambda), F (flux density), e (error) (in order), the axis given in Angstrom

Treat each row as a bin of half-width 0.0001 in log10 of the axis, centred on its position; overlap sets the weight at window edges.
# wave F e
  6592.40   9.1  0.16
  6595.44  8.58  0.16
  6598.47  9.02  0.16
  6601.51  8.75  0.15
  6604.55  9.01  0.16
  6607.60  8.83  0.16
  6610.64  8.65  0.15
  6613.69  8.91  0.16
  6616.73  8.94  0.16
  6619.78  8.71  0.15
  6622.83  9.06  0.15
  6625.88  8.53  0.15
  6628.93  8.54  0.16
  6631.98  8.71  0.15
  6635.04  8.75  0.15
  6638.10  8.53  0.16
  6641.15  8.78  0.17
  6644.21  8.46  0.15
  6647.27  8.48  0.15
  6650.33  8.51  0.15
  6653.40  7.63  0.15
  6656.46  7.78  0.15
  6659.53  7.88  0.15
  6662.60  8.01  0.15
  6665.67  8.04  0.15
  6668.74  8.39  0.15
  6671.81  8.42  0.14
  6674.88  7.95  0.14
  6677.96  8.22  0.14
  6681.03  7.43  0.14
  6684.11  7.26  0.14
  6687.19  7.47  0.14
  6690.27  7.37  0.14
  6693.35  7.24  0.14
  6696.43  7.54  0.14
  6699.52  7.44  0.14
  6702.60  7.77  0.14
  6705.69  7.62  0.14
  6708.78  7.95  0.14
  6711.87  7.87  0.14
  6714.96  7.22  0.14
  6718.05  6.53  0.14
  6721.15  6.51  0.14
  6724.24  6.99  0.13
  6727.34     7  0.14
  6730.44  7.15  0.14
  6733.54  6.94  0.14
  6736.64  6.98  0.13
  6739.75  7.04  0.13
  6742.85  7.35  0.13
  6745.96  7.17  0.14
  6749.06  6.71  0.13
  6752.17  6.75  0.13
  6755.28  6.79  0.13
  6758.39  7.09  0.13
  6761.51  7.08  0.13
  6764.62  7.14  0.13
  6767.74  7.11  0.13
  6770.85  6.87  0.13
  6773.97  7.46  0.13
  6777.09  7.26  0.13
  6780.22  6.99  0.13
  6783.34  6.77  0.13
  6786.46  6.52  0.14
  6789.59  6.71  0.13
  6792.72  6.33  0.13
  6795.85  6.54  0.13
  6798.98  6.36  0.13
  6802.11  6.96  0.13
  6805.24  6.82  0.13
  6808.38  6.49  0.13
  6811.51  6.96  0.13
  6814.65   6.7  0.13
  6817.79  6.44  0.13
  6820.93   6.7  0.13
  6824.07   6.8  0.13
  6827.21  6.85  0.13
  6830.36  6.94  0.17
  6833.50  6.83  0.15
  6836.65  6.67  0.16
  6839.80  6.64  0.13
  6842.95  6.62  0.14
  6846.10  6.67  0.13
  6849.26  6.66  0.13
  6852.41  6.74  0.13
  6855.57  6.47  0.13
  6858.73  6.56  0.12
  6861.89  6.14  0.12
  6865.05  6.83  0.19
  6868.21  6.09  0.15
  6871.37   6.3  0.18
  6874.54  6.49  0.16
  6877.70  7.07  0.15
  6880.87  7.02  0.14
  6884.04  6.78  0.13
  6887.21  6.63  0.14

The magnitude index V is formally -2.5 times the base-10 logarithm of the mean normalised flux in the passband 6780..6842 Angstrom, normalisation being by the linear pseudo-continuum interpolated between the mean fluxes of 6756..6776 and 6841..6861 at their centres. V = 0.02 mag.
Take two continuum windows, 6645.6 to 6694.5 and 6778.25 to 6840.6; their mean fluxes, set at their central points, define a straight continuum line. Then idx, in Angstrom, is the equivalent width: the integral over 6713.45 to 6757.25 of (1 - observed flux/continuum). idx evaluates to 2.34 Angstrom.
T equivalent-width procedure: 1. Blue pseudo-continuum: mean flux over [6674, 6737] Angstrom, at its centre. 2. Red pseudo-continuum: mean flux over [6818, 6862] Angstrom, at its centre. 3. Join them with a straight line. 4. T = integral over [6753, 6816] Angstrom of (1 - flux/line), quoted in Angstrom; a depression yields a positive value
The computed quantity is 1.0 Angstrom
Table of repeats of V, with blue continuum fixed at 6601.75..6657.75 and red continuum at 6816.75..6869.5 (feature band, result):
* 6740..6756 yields 0.08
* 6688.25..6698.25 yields 0.09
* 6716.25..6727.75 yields 0.15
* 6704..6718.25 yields 0.05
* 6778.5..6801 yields 0.08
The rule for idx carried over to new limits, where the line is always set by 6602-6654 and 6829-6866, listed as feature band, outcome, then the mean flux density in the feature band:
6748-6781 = 1.68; 7.03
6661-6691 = 1.31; 7.87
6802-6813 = 0.35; 6.79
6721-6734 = 1.32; 6.96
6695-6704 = 0.48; 7.58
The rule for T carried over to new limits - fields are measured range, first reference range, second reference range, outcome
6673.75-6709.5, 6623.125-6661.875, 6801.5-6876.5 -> 1.6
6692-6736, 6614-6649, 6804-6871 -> 3.4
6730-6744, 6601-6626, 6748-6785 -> 0.5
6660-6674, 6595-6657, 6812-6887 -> 0.2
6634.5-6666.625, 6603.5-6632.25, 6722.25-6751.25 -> 0.2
